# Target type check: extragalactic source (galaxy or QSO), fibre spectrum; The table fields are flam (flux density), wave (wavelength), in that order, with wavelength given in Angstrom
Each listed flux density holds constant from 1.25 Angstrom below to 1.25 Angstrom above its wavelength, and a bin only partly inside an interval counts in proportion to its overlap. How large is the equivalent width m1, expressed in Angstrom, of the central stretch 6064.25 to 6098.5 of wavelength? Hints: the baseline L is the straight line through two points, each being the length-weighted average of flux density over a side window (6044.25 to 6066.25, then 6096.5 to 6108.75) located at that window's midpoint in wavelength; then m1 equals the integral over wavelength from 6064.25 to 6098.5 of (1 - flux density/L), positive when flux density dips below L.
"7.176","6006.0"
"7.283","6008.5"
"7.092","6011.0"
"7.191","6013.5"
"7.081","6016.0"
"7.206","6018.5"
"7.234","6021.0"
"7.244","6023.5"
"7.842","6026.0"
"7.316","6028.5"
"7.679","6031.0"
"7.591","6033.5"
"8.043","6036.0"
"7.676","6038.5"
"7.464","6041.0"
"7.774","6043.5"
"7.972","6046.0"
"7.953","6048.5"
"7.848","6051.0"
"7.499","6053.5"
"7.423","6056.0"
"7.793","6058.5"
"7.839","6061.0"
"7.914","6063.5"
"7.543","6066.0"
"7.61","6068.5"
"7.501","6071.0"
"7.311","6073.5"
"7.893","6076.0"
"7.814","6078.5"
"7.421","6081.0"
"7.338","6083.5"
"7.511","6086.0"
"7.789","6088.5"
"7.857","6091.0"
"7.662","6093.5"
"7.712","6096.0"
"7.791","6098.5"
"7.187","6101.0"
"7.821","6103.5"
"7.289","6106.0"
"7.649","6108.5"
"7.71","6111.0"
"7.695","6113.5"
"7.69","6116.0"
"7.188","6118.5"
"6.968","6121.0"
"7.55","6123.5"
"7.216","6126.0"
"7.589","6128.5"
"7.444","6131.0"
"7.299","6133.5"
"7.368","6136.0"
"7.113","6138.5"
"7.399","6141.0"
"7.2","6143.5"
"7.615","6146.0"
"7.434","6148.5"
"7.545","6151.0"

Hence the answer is 0.10 Angstrom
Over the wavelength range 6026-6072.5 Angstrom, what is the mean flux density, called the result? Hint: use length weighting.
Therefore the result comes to 7.69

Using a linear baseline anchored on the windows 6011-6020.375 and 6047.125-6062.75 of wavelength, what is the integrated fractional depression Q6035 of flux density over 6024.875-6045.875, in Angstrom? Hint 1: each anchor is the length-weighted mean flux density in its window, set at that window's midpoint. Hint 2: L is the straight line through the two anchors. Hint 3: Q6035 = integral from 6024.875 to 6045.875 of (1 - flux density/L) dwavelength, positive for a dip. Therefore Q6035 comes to -0.7 Angstrom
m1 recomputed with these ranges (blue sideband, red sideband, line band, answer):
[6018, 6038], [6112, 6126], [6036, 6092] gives -1.4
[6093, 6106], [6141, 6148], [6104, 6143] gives 0.4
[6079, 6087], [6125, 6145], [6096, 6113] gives -0.4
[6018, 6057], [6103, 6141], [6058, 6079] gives -0.4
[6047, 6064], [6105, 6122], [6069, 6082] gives 0.1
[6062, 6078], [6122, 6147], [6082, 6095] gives -0.1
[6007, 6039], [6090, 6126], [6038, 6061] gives -0.8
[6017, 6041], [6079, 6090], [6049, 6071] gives -0.4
